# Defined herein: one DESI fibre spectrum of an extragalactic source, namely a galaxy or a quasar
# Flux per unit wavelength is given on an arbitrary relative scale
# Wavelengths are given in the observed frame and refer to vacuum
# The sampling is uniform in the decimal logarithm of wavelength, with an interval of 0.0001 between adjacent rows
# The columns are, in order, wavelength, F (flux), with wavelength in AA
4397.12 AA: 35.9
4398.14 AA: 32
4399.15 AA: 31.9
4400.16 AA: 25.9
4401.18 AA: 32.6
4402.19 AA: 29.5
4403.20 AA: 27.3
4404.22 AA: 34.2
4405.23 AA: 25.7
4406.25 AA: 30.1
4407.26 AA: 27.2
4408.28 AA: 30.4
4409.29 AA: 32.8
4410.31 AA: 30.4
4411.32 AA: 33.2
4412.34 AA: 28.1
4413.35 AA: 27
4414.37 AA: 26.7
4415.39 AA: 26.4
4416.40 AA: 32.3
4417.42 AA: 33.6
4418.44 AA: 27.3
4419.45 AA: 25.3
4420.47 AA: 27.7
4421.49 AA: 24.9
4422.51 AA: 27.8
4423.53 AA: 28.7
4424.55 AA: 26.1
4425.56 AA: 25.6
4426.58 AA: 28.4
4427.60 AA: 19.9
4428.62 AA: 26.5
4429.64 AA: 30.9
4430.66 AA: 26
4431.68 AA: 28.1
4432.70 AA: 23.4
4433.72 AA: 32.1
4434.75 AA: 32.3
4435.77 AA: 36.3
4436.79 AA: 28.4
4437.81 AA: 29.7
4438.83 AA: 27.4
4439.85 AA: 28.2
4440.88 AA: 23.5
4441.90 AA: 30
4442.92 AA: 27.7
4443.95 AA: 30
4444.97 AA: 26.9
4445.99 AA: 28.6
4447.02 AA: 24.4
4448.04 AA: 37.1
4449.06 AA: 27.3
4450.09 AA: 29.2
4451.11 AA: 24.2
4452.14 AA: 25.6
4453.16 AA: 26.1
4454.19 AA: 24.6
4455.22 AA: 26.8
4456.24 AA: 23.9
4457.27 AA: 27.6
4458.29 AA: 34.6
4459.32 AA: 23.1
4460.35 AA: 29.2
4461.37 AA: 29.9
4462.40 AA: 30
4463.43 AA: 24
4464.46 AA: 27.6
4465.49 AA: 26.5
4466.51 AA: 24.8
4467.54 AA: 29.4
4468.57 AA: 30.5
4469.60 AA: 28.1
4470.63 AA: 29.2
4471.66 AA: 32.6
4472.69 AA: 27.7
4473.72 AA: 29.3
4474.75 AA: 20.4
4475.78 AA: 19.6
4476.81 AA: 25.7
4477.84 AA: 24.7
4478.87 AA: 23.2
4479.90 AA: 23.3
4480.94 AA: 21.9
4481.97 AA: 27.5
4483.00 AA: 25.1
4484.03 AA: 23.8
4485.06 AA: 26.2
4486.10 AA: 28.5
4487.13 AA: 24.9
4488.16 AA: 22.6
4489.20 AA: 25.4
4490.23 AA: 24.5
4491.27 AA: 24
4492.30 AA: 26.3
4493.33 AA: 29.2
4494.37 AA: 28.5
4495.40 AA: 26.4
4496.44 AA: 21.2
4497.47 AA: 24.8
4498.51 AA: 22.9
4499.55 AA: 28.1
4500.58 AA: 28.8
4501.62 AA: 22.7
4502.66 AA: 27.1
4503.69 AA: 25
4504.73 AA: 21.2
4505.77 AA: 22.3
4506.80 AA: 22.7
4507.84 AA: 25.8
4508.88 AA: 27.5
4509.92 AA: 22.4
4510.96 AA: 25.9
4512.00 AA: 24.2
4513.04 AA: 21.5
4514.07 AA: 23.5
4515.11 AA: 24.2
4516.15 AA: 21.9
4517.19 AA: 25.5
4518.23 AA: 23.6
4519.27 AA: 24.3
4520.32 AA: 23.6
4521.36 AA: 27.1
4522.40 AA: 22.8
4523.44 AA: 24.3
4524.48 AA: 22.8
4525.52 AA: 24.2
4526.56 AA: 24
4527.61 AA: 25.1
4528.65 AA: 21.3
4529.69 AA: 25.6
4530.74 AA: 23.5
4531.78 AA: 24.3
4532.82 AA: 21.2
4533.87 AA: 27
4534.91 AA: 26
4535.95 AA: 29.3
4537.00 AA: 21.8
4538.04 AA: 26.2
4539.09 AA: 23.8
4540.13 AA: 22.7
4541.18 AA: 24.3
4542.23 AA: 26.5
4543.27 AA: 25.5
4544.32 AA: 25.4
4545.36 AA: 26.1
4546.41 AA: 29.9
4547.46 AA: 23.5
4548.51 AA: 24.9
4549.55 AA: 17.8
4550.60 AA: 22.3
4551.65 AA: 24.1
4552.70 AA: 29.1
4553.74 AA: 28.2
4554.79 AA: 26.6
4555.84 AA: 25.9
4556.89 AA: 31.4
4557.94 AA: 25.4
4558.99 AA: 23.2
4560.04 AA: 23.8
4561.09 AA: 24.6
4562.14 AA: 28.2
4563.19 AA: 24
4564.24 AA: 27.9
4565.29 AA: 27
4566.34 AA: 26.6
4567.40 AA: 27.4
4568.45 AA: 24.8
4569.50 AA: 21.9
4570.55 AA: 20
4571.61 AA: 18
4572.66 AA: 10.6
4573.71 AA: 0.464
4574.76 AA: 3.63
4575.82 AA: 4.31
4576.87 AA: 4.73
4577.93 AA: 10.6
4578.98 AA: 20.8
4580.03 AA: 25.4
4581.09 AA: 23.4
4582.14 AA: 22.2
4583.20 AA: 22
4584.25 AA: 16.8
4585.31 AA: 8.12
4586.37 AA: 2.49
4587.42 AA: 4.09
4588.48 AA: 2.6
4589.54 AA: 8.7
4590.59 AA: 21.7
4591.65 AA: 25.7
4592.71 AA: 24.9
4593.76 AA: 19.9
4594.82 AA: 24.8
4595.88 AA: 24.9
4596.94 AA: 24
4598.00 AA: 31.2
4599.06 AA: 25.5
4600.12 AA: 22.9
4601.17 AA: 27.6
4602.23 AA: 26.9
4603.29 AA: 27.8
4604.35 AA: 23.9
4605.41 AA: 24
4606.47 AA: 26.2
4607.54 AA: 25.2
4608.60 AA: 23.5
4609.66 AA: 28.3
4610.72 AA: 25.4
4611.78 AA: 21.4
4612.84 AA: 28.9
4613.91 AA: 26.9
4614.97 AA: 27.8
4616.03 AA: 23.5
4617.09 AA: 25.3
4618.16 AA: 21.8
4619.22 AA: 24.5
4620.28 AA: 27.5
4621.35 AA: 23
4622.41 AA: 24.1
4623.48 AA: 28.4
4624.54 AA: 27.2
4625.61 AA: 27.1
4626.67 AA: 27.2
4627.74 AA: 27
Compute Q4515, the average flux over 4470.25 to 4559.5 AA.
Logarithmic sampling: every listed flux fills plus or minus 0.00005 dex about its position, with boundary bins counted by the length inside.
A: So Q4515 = 24.9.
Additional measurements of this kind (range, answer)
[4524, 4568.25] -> 25.2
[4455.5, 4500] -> 26.2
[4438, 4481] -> 27.1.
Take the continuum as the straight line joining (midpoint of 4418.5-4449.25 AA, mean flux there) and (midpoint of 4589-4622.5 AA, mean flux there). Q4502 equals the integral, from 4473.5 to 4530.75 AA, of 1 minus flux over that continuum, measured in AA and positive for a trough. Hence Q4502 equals 4.6 AA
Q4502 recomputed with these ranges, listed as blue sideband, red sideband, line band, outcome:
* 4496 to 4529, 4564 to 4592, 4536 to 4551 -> -3.2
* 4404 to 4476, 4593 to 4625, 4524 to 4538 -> 1.2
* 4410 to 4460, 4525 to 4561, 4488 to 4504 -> 0.5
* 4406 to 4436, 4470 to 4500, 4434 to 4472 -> -1.9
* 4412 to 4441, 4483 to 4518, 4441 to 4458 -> -0.3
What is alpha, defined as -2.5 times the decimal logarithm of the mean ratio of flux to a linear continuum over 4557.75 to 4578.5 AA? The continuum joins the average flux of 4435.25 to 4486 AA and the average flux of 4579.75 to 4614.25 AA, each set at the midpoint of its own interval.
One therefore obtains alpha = 0.22 mag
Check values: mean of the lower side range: 27.2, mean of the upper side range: 21.7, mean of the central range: 18.7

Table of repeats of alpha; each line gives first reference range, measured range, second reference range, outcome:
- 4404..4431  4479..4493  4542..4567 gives 0.09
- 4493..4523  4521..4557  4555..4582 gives -0.12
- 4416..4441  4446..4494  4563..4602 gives -0.04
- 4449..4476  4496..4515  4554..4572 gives 0.09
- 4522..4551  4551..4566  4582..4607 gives -0.16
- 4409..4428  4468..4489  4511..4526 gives -0.01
